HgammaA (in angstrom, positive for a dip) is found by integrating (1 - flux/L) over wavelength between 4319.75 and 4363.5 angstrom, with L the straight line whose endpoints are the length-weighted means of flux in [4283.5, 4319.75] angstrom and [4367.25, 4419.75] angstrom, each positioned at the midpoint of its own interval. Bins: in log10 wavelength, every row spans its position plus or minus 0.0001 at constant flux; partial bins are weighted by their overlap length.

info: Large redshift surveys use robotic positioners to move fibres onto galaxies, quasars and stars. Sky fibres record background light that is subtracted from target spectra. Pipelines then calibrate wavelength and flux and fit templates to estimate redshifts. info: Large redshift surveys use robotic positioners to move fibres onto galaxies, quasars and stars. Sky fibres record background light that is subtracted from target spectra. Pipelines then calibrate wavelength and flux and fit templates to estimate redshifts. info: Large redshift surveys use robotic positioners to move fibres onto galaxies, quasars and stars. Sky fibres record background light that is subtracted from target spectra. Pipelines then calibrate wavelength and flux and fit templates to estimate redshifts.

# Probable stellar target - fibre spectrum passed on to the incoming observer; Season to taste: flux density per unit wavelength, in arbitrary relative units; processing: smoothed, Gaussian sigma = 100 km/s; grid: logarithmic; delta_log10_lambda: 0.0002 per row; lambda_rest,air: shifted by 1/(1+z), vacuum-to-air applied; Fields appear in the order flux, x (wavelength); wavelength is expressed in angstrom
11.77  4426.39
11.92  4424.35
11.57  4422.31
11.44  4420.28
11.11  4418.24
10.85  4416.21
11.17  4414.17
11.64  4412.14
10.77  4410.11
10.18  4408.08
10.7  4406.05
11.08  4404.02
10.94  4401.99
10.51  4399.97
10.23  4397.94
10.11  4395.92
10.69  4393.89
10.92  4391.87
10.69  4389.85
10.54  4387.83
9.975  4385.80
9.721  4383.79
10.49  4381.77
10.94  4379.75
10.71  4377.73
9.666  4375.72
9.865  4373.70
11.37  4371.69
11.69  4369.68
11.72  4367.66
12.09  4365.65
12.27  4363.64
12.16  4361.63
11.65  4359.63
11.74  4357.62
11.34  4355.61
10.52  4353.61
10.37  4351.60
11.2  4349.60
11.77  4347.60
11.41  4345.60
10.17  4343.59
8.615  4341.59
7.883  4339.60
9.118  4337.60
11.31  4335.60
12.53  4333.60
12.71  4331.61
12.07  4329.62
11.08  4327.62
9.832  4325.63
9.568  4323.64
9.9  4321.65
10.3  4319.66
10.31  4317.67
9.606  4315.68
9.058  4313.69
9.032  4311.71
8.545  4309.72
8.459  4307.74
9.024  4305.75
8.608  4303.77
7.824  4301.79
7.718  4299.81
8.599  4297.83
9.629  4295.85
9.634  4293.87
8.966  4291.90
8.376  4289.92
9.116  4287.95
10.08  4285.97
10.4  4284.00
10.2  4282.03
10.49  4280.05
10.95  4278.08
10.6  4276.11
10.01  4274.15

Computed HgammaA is -4.7 angstrom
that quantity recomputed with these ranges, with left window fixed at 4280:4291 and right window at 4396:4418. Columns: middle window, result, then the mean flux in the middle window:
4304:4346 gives 0.33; 9.98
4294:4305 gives 1.40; 8.58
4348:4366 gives -1.96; 11.5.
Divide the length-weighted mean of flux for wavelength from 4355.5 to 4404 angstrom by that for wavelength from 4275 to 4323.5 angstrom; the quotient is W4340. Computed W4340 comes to 1.2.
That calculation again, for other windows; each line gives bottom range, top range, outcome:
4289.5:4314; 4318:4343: 1.19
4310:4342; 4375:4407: 1.03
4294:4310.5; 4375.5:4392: 1.21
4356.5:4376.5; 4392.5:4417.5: 0.94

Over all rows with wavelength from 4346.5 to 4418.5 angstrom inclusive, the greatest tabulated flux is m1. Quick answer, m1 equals 12.27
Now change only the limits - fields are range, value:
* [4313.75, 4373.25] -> 12.71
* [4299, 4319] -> 10.31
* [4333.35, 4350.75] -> 12.53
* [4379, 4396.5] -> 10.94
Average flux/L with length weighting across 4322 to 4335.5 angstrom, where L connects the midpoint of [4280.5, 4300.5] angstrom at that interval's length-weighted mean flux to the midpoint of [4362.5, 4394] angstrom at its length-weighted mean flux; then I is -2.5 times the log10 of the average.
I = -0.13 mag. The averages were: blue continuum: 9.33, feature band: 11.2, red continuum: 10.8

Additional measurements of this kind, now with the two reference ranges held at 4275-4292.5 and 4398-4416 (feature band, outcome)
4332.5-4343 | 0.04 mag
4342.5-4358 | -0.06 mag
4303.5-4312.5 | 0.16 mag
